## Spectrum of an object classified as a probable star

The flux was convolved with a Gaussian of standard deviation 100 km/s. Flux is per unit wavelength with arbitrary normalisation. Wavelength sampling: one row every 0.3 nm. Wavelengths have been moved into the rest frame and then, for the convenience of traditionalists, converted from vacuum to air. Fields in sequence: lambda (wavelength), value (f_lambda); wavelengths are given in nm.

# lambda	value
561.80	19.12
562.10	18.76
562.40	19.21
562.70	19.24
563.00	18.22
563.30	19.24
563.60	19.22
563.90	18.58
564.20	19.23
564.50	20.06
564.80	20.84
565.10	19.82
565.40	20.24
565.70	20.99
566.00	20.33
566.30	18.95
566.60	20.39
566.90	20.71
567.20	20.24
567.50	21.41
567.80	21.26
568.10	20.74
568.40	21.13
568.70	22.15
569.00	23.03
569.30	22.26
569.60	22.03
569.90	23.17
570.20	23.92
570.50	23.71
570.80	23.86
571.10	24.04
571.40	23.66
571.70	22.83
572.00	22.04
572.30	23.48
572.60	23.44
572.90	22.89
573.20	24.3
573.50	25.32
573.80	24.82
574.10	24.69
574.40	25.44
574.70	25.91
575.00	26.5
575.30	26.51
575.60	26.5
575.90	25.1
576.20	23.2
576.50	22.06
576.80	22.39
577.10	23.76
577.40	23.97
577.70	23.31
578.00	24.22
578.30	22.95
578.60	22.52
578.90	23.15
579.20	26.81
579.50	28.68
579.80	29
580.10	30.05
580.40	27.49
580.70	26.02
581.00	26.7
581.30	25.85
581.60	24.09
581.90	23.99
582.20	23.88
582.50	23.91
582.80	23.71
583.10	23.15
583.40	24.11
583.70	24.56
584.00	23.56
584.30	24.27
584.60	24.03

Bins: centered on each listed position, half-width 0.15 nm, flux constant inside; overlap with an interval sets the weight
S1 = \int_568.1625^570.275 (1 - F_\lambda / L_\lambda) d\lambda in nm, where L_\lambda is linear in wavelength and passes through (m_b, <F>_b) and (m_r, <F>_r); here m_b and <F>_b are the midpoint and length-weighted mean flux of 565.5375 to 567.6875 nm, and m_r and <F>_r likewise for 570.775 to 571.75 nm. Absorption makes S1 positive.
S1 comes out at -0.02 nm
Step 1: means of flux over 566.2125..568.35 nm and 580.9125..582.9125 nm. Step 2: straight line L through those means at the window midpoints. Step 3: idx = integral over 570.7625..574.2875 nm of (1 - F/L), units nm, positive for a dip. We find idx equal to -0.28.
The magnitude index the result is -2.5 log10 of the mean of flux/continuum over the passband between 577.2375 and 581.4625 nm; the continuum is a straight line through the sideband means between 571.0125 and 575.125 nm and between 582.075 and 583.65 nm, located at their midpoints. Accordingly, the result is -0.08 mag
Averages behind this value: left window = 24.2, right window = 23.8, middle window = 25.8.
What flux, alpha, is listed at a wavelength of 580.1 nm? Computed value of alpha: 30.05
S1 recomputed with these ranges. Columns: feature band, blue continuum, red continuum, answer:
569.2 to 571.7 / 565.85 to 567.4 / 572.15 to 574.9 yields -0.083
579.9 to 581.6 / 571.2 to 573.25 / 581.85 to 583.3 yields -0.242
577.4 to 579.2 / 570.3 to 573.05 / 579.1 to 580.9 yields 0.230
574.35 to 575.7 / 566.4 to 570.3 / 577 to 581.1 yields -0.116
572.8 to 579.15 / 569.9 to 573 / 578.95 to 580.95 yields 0.325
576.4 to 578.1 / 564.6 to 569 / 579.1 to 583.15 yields 0.089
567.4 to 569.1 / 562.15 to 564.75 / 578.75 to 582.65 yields -0.038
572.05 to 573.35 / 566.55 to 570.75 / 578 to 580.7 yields 0.008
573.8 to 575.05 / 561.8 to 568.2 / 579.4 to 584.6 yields -0.138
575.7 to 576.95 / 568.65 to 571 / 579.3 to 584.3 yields 0.055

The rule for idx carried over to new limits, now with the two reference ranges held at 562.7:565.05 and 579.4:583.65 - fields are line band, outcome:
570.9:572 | -0.06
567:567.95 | -0.01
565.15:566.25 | -0.02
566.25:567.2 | 0.01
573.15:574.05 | -0.08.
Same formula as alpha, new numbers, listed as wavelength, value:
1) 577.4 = 23.97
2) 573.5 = 25.32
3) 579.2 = 26.81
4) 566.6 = 20.39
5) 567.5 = 21.41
